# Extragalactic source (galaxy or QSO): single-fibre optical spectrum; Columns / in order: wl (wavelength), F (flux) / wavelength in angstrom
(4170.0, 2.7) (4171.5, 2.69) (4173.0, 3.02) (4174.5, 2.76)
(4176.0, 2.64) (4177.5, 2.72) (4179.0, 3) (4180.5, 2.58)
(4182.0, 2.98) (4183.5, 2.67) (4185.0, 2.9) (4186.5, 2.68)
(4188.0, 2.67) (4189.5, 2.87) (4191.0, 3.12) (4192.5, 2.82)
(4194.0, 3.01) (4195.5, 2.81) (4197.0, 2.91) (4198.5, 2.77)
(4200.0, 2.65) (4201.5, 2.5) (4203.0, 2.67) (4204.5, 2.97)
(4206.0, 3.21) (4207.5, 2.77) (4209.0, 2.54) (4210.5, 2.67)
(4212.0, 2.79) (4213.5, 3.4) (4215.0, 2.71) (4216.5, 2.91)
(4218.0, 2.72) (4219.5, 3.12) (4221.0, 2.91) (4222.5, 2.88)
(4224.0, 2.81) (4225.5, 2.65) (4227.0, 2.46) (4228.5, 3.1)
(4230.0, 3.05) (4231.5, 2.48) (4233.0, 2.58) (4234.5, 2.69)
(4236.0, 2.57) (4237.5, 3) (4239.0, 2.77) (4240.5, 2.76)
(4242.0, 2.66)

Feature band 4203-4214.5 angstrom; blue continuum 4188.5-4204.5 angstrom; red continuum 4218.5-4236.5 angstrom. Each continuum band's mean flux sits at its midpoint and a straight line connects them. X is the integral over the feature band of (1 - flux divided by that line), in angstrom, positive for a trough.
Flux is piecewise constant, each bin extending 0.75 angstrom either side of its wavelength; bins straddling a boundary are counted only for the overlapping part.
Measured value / -0.4 angstrom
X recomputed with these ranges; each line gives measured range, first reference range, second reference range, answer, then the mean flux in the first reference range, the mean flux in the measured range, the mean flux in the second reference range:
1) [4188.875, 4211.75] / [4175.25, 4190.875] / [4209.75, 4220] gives 0.2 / 2.78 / 2.82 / 2.9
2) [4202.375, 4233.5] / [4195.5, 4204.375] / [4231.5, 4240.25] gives -1.3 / 2.73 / 2.83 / 2.7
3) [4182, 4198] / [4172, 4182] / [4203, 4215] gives -0.1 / 2.8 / 2.85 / 2.88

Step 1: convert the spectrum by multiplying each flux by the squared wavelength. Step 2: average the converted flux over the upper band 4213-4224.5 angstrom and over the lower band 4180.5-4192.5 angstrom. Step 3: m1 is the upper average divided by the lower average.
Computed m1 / 1.05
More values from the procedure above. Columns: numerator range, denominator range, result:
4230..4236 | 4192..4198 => 0.93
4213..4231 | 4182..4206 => 1.04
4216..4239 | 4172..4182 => 1.02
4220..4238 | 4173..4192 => 1.01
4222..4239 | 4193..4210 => 1.00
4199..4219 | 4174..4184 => 1.03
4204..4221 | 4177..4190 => 1.05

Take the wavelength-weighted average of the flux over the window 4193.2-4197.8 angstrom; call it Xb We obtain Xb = 2.91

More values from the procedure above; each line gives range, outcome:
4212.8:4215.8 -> 3.05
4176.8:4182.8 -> 2.82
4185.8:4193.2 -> 2.83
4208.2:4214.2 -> 2.84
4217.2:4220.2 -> 2.92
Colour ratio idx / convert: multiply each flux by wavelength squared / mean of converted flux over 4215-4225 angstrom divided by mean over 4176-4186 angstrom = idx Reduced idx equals 1.05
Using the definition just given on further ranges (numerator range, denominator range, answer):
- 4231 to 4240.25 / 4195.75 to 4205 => 1.00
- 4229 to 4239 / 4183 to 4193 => 0.99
